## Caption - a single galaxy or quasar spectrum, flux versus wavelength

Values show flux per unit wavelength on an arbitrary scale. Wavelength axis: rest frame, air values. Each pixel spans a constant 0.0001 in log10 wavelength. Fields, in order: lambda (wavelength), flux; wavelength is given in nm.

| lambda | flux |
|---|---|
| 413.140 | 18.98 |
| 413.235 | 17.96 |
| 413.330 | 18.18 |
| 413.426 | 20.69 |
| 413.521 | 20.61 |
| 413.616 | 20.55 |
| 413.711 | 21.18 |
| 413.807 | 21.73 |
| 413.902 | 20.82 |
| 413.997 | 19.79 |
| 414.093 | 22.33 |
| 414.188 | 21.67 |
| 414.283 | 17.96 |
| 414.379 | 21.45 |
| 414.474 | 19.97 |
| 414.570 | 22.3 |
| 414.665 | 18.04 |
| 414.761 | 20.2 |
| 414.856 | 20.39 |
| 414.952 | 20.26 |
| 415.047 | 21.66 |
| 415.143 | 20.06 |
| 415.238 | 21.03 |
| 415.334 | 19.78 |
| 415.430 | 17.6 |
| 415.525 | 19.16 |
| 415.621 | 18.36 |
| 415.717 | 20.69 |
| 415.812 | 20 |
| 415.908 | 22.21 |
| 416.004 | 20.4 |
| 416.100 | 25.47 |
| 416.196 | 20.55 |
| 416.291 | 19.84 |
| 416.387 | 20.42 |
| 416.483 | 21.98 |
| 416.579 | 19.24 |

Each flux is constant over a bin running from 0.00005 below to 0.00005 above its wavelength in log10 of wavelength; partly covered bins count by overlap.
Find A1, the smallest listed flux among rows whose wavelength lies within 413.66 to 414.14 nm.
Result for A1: 19.79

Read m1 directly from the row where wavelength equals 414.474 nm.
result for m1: 19.97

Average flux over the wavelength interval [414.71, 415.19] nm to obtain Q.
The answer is 20.5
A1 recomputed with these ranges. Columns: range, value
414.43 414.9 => 18.04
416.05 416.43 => 19.84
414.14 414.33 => 17.96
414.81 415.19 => 20.06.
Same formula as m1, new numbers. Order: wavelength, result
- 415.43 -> 17.6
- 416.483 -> 21.98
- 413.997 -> 19.79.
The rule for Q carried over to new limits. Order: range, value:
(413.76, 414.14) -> 21.2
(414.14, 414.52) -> 20.3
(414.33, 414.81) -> 20.4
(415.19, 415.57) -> 19.4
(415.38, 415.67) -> 18.4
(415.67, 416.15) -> 21.7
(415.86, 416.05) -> 21.3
